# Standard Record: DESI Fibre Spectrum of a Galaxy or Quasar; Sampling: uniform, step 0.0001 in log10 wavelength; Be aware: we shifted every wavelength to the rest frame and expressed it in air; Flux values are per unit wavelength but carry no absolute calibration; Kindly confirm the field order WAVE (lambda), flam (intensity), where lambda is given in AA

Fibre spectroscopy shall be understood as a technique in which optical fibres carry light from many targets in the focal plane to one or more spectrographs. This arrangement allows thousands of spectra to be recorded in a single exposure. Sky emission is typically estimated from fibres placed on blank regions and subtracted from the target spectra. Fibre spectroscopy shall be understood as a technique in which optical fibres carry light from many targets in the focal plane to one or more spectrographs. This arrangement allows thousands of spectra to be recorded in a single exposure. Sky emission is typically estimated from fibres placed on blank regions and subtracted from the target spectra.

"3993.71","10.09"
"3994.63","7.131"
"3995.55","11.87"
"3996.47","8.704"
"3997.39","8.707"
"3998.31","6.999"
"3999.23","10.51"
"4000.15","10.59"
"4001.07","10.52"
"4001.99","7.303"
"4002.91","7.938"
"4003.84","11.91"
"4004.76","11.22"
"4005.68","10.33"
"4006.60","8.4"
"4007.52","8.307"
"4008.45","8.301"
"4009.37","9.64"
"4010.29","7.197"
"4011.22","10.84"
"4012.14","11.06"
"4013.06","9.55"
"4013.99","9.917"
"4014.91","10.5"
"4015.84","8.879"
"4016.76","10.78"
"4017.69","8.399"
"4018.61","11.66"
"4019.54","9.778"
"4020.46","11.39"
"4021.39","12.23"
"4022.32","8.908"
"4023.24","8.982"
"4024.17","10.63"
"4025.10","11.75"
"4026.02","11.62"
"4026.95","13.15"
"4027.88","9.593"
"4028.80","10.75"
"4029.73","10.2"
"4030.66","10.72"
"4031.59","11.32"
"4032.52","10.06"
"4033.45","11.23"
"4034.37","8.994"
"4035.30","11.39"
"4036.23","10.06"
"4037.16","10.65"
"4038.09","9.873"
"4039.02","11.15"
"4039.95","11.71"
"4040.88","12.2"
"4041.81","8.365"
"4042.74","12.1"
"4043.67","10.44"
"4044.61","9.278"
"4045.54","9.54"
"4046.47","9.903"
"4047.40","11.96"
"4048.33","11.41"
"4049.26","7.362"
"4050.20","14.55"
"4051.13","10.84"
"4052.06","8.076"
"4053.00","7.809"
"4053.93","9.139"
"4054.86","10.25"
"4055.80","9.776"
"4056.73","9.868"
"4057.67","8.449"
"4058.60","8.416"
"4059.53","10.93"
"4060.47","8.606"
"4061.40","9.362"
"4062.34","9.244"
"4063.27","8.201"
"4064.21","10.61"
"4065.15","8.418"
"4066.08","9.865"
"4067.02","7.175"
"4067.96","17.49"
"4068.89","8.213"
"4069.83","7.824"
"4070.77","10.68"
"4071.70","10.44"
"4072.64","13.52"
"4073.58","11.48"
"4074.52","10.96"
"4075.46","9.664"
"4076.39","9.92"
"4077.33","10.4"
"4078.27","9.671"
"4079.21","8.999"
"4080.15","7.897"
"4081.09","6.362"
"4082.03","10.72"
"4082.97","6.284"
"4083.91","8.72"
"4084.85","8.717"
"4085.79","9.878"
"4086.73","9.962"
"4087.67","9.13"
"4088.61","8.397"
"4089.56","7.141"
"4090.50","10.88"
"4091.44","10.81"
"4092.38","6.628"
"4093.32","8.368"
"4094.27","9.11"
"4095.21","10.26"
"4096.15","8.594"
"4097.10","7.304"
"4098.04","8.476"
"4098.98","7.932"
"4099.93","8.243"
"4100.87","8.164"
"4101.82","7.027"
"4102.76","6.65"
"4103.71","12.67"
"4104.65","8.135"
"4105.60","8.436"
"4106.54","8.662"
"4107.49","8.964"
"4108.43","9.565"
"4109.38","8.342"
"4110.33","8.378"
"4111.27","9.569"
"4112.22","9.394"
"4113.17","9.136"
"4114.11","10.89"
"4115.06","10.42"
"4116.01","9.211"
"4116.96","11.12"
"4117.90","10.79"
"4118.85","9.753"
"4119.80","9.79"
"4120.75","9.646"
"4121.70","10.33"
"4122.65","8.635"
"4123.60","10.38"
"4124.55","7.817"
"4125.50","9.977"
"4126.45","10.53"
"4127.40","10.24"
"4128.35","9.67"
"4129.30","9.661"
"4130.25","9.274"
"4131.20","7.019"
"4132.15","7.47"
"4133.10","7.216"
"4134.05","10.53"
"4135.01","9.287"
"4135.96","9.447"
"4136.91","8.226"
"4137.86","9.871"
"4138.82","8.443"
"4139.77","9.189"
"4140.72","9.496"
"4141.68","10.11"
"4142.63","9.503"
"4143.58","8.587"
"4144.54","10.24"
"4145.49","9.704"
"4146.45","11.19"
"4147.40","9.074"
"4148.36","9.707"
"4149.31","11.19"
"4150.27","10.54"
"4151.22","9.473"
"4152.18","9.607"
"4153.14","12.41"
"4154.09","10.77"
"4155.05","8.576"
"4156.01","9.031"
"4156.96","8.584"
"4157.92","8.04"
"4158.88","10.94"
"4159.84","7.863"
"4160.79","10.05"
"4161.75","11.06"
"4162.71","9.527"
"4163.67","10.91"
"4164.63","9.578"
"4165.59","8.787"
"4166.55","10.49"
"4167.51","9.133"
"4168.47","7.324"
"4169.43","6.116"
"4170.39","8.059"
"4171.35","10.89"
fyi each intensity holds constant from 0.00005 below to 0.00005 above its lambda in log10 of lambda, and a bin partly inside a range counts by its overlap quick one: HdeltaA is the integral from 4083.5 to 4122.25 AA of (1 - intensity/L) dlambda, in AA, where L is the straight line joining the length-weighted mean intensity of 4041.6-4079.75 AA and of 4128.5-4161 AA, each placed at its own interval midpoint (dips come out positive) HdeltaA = 2.3 AA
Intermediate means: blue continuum 9.99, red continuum 9.42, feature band 9.11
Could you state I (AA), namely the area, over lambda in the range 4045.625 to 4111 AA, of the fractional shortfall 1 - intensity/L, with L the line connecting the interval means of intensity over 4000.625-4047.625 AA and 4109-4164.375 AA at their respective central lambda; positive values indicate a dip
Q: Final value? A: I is 3.9 AA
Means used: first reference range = 10.2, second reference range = 9.59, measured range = 9.34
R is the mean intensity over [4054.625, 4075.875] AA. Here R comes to 9.97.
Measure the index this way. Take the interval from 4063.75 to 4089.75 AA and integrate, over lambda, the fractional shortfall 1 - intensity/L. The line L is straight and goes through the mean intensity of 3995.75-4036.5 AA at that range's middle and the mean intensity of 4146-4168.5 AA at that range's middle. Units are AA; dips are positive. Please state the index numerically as 0.8 AA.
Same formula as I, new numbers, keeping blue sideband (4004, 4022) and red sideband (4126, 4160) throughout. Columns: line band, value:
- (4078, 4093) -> 1.5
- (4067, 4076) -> -1.1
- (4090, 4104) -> 1.4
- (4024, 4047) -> -1.9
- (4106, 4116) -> 0.3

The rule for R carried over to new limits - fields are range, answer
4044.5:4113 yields 9.34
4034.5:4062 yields 10.1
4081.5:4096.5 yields 8.97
